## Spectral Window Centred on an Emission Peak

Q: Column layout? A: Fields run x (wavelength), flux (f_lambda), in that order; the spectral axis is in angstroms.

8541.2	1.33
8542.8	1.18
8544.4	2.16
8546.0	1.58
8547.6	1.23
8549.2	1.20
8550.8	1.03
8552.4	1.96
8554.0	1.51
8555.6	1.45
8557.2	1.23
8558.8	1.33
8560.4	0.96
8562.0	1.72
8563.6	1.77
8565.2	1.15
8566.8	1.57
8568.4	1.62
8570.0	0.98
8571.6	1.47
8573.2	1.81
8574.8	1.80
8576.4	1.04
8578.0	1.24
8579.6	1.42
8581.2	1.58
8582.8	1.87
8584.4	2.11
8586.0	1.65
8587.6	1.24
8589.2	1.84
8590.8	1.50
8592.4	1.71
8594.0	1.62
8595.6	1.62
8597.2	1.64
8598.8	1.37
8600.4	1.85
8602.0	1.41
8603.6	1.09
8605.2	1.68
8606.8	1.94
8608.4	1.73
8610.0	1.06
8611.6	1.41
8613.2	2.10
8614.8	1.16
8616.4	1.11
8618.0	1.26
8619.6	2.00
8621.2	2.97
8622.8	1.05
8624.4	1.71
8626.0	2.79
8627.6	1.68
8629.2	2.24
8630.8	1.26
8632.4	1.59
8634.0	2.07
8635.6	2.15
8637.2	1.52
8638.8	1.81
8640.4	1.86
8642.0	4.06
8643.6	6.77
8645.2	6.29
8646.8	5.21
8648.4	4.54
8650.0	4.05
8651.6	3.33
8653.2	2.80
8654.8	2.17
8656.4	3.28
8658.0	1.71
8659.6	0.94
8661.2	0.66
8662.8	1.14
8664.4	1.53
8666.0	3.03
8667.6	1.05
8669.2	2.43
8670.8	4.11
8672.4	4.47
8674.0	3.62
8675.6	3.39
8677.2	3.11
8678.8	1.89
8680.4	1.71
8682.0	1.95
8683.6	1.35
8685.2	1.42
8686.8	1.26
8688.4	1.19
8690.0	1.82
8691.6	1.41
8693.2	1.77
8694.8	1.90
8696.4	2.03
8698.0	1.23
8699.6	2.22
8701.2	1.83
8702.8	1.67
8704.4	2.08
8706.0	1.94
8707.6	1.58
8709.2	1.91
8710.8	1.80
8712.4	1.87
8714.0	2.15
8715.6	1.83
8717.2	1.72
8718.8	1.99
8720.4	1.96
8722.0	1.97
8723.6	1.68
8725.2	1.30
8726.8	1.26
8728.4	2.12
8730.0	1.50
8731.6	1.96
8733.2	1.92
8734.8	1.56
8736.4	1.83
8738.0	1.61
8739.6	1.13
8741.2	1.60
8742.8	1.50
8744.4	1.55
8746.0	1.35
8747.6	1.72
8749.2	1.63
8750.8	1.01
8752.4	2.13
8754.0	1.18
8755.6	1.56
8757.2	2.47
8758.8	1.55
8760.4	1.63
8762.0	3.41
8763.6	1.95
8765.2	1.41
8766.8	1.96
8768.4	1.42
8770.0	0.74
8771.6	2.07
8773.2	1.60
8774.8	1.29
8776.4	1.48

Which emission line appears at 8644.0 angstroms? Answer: Halpha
